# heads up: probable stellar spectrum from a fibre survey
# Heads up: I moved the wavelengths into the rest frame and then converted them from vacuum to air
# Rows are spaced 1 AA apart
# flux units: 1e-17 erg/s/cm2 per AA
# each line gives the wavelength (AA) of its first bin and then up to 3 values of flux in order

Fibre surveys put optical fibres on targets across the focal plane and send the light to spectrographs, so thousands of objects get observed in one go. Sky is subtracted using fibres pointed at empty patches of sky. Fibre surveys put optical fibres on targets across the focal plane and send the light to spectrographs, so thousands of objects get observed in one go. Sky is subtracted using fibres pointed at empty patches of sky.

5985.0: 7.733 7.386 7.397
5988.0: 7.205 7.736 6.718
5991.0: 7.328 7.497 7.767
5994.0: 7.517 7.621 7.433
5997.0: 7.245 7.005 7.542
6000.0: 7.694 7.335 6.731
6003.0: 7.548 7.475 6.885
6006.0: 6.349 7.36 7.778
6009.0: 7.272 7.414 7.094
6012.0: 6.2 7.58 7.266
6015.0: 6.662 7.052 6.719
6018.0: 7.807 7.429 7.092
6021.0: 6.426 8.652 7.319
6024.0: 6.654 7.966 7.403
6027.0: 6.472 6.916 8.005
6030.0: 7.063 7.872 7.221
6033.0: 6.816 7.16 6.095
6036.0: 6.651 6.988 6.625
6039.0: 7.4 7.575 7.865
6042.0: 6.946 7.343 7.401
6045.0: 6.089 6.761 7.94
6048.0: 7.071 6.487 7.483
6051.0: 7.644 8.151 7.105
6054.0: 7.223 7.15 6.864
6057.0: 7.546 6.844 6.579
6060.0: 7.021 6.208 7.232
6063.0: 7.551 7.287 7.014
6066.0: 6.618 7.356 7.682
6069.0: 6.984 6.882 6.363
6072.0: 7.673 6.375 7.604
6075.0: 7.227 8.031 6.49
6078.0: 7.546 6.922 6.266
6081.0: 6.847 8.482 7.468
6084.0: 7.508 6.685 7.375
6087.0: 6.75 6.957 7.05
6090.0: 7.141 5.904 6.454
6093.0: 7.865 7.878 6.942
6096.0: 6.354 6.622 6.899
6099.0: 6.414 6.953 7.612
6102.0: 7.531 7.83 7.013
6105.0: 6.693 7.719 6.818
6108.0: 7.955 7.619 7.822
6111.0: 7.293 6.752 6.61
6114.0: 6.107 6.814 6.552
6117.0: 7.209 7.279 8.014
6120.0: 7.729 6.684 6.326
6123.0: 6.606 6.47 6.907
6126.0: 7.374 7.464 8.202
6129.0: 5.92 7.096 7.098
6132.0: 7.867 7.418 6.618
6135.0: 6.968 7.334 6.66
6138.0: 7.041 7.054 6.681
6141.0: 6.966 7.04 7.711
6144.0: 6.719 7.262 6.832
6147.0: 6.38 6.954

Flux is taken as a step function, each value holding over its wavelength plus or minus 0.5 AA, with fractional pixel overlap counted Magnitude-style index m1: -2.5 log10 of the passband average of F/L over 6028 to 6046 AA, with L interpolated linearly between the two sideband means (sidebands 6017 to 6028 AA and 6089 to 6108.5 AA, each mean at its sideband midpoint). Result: 0.02 mag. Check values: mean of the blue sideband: 7.28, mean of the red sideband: 7.08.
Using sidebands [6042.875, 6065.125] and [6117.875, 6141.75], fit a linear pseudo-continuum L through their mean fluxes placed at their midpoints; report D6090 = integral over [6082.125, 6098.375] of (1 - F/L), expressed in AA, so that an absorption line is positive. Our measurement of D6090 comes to 0.2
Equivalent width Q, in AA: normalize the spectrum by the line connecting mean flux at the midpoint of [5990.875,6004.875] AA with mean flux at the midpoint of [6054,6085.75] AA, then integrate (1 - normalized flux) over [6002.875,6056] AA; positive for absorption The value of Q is 0.7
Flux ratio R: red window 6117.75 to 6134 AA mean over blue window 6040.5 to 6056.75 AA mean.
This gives 1.0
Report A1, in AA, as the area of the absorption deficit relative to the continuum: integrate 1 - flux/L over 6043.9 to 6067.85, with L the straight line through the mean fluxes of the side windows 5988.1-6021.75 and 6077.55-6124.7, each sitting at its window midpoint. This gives 0.1 AA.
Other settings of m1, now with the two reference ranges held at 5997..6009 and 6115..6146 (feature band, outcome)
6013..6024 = 0.00 mag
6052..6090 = 0.01 mag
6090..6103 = 0.02 mag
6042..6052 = 0.00 mag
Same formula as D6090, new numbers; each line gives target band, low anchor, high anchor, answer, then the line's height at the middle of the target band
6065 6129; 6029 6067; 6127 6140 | 0.1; 7.11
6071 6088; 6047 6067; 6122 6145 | -0.1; 7.11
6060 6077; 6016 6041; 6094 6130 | 0.1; 7.13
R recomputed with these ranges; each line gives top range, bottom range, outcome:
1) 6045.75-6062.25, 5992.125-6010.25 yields 0.97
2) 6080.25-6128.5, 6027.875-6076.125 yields 1.00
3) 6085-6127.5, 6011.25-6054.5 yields 0.98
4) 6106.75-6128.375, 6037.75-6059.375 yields 0.99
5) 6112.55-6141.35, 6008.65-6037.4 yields 0.98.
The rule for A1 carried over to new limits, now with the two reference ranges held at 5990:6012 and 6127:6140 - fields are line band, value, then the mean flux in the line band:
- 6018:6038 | 0.22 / 7.17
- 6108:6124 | 0.20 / 7.04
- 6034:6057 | 0.28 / 7.14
